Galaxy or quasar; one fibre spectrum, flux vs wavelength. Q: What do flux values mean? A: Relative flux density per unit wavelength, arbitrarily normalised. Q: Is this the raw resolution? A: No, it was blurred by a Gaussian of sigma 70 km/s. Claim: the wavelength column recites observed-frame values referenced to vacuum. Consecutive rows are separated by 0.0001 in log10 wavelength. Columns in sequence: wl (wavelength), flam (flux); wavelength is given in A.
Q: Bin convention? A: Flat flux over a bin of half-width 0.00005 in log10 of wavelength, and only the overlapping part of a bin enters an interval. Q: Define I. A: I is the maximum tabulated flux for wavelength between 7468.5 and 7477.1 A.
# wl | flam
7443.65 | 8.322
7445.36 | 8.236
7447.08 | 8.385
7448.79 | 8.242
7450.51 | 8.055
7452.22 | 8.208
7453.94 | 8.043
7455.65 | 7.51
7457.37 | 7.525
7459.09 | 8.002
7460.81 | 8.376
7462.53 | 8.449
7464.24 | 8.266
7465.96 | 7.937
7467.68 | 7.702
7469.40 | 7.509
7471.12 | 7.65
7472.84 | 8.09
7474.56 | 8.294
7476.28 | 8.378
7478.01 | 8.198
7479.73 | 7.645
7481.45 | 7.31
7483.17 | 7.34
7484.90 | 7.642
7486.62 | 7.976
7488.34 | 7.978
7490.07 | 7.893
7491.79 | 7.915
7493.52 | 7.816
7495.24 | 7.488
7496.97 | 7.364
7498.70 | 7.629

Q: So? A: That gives 8.378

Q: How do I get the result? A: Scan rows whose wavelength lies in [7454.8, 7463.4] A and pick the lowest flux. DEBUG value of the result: 7.51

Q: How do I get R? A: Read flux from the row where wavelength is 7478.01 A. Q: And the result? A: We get 8.198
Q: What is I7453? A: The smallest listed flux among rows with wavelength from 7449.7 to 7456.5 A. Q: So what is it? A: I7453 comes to 7.51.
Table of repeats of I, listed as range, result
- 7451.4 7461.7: 8.376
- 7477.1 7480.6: 8.198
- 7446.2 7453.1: 8.385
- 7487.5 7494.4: 7.978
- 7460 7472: 8.449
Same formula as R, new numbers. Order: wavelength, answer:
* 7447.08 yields 8.385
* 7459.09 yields 8.002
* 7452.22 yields 8.208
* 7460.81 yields 8.376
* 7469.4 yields 7.509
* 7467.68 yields 7.702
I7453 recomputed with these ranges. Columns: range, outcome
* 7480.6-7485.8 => 7.31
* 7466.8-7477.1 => 7.509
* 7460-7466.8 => 7.937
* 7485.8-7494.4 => 7.816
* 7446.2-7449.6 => 8.242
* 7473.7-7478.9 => 8.198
